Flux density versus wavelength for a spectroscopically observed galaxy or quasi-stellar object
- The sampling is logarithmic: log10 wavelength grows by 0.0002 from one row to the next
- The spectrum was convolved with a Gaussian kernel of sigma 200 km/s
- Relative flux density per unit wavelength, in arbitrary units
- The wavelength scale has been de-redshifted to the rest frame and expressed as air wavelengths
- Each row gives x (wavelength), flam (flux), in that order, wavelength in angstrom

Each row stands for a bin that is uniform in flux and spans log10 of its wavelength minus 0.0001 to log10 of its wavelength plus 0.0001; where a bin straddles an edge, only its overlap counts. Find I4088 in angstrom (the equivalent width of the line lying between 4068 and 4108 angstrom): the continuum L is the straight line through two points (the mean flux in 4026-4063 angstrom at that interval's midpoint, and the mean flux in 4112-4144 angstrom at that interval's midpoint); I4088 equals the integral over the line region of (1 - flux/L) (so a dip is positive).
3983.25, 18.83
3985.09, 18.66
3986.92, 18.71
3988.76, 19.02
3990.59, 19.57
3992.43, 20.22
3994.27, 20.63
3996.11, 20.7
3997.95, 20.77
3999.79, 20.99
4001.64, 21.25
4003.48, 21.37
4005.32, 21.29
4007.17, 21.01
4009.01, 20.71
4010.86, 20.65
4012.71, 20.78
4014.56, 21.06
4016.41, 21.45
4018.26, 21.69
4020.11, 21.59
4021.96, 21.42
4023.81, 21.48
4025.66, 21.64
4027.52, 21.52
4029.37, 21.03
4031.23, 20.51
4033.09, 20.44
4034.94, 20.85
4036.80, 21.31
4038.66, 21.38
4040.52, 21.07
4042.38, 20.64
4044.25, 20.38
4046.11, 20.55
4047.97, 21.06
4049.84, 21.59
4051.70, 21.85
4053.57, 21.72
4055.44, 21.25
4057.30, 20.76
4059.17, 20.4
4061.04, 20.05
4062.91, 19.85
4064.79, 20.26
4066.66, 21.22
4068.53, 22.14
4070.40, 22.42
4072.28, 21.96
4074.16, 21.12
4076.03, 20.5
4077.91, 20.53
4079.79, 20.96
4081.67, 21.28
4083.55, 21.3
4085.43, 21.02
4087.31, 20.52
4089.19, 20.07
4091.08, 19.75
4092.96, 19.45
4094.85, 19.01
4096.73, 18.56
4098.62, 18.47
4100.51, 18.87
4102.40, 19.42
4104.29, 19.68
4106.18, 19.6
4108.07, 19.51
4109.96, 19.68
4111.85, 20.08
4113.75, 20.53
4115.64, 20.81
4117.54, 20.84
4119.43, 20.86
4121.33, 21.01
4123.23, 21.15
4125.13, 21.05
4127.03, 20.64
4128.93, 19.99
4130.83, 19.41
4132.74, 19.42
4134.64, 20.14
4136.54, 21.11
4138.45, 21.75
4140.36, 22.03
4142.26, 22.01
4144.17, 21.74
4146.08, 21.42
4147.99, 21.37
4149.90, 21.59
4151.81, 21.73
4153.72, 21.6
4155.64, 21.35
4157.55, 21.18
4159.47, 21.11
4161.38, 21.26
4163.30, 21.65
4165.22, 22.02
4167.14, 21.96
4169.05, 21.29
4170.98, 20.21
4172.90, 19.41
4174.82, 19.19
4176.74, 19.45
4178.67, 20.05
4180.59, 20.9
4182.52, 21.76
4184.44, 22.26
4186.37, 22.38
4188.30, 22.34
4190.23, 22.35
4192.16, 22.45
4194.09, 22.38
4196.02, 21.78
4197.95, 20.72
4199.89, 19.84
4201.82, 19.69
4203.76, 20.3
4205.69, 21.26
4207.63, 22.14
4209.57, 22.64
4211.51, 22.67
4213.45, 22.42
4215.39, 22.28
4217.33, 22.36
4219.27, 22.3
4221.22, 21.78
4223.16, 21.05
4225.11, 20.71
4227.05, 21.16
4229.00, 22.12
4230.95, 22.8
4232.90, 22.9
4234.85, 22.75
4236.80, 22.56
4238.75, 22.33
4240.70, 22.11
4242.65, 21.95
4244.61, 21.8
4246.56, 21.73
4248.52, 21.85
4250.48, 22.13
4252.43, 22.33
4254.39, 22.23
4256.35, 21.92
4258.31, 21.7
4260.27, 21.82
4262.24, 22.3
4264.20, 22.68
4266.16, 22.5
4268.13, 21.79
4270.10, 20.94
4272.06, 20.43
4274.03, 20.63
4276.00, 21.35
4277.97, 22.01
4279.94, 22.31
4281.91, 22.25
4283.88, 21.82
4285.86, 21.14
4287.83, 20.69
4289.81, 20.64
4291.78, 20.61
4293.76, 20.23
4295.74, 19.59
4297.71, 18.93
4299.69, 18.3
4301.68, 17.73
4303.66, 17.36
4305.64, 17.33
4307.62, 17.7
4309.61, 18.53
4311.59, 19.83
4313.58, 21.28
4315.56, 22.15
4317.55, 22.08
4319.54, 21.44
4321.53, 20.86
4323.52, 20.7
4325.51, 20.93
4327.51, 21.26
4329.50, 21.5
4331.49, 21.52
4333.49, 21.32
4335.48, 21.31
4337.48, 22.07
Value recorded 1.1 angstrom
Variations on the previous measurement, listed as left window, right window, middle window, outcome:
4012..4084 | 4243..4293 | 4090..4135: 2.86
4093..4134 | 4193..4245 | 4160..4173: -0.22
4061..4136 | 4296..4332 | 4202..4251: -4.54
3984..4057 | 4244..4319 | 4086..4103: 1.21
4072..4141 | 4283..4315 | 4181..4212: -2.68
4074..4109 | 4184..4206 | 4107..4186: -0.55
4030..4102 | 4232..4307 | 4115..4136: 0.31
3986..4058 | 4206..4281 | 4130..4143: 0.39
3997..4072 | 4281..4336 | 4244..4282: -2.57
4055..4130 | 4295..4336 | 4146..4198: -2.69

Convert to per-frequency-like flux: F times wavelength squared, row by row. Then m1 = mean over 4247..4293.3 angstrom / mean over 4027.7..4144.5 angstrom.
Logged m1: 1.15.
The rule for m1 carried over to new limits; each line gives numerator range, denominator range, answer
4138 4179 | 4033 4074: 1.06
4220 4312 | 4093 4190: 1.08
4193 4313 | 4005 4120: 1.12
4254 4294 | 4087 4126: 1.17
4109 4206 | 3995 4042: 1.07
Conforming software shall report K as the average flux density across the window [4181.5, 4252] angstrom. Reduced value 21.9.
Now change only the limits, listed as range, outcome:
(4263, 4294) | 21.4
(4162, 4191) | 21.1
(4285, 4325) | 19.9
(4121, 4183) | 21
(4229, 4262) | 22.2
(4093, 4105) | 19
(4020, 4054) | 21.1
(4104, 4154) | 20.8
